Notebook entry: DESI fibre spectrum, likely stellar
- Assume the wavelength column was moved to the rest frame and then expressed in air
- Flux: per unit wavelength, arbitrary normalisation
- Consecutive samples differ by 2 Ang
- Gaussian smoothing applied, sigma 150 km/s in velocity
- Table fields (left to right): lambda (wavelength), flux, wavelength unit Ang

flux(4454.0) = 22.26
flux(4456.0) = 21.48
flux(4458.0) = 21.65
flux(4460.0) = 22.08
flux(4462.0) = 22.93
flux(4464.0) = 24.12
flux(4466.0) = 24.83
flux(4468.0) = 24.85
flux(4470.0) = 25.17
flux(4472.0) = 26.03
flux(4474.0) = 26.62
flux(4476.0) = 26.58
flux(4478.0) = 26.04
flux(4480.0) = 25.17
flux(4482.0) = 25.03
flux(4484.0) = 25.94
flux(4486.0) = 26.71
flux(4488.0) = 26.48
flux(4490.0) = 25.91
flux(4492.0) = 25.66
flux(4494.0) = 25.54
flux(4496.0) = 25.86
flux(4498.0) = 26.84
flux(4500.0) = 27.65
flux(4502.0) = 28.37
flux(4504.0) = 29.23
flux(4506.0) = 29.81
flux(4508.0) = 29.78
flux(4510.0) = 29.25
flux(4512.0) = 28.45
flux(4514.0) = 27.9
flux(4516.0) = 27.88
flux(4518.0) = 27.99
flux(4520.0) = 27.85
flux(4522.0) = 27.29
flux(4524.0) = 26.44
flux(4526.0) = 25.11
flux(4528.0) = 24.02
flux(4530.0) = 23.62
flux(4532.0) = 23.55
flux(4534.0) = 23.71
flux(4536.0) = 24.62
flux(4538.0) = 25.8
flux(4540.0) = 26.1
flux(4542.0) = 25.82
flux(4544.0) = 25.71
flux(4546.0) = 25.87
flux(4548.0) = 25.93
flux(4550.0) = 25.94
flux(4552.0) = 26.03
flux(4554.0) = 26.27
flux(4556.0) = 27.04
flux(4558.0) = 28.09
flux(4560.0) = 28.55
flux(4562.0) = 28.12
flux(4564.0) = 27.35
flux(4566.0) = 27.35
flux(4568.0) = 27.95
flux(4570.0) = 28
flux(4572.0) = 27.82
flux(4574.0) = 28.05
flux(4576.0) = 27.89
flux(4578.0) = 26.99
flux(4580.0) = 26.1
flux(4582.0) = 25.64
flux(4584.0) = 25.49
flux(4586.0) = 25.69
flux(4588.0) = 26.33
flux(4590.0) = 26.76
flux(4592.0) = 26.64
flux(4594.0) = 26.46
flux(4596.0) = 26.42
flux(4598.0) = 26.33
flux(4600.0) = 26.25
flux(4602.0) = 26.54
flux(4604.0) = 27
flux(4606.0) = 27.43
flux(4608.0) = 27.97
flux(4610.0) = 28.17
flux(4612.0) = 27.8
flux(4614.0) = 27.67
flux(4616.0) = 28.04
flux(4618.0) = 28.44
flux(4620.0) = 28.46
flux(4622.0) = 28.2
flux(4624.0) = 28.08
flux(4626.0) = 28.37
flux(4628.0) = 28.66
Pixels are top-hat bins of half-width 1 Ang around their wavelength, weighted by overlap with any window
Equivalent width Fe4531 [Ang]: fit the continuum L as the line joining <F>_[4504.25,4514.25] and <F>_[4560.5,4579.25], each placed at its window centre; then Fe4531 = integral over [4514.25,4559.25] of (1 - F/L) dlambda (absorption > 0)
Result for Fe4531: 3.96 Ang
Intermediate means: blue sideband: 29.1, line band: 26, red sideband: 27.7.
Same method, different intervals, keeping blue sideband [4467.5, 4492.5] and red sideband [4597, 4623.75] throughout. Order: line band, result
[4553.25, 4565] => -0.30 Ang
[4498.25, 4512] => -1.39 Ang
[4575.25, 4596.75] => 0.69 Ang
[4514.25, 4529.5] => -0.11 Ang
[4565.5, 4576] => -0.31 Ang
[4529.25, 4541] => 0.89 Ang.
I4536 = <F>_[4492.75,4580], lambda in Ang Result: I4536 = 26.9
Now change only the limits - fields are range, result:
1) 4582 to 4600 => 26.2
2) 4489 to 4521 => 27.7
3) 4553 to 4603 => 27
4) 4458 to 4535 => 26.2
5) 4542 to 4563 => 26.7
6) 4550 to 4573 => 27.4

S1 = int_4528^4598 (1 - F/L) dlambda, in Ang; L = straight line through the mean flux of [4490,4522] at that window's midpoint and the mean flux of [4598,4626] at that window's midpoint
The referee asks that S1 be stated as 3.4 Ang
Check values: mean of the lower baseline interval 27.8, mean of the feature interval 26.4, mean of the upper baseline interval 27.7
